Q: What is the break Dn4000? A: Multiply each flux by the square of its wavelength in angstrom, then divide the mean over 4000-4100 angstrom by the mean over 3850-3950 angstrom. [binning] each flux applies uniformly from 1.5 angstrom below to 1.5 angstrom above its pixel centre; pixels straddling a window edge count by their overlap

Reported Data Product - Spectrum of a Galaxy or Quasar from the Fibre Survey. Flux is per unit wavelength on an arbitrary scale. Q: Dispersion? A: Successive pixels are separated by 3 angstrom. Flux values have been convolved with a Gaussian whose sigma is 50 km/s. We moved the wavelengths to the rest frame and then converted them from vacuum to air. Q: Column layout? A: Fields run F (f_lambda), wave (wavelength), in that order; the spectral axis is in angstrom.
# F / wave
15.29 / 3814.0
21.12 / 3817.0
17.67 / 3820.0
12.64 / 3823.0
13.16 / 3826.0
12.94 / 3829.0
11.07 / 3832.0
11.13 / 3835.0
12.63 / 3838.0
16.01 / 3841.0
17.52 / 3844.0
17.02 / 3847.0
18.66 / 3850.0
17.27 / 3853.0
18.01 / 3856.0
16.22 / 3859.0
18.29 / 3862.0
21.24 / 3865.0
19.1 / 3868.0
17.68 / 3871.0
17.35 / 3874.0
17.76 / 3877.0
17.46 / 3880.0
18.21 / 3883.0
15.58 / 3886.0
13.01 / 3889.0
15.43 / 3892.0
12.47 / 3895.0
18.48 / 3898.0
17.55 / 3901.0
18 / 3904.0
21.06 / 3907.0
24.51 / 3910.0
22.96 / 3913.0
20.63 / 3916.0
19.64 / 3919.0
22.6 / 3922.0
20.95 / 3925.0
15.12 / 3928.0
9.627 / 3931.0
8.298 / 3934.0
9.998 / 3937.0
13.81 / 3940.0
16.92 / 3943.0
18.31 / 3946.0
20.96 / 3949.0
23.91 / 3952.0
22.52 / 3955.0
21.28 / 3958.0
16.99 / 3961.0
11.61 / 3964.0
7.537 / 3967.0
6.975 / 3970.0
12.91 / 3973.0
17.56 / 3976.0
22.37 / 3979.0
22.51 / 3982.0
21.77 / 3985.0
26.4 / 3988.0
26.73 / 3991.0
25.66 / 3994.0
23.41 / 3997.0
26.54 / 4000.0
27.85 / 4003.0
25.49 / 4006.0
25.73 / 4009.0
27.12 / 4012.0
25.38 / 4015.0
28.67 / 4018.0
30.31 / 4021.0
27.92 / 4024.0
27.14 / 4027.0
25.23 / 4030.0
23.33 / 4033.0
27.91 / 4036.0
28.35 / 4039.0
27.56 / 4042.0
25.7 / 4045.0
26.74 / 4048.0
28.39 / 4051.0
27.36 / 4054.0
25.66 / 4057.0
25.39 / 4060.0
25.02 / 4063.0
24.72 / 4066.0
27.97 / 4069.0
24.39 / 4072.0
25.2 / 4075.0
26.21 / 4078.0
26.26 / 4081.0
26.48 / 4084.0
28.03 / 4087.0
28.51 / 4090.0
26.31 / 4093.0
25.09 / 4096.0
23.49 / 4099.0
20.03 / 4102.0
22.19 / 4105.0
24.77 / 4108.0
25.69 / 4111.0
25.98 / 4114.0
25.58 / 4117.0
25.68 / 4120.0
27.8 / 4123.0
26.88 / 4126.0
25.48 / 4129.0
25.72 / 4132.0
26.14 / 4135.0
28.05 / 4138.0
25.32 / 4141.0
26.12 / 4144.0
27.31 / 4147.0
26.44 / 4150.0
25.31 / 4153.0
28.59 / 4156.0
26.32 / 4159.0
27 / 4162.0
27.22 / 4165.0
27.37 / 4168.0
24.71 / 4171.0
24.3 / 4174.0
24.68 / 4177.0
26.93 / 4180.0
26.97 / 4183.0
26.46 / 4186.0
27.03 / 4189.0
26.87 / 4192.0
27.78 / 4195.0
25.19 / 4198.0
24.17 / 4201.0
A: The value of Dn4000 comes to 1.6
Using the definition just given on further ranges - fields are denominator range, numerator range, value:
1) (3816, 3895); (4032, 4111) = 1.77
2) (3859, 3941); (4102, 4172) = 1.70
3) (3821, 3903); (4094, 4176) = 1.83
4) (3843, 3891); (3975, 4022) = 1.54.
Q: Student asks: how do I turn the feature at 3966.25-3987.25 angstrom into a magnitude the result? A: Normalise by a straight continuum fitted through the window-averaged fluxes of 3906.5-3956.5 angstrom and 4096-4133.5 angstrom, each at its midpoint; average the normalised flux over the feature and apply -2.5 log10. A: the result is 0.20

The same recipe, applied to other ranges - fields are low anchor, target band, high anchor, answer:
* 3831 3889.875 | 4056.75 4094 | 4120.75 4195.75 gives -0.11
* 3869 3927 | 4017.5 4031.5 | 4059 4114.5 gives -0.20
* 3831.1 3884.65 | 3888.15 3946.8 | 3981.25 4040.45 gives 0.20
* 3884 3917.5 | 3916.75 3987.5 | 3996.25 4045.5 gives 0.28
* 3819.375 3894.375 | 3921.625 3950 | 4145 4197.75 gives 0.22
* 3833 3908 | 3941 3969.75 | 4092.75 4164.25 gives 0.15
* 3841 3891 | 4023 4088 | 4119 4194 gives -0.13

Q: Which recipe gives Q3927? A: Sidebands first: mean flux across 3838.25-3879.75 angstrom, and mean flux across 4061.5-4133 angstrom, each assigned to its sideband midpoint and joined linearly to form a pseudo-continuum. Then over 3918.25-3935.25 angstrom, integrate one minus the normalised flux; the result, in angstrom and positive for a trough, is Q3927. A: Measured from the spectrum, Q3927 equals 3.3 angstrom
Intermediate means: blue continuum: 17.7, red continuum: 25.6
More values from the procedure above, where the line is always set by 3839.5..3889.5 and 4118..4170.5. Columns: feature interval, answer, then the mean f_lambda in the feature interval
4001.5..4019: -3.5 angstrom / 26.7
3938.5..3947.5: 1.7 angstrom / 16.3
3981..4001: -2.9 angstrom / 24.7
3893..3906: 1.3 angstrom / 16.7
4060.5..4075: -0.8 angstrom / 25.5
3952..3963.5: 0.3 angstrom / 20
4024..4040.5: -2.6 angstrom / 26.5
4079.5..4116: -0.3 angstrom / 25.2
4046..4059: -1.8 angstrom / 26.9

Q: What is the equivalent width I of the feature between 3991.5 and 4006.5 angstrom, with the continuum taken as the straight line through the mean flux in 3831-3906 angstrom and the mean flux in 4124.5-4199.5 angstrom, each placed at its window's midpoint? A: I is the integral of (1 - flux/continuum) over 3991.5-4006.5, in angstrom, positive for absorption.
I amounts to -3.5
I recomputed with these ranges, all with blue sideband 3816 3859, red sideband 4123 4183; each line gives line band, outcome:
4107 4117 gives -0.2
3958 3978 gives 6.8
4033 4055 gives -4.4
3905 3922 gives -3.4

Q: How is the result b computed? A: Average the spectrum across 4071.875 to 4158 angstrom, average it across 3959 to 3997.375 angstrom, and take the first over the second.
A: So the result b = 1.39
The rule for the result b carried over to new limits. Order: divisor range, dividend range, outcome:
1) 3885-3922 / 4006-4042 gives 1.46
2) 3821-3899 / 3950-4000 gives 1.23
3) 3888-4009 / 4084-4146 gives 1.36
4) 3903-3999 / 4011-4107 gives 1.41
